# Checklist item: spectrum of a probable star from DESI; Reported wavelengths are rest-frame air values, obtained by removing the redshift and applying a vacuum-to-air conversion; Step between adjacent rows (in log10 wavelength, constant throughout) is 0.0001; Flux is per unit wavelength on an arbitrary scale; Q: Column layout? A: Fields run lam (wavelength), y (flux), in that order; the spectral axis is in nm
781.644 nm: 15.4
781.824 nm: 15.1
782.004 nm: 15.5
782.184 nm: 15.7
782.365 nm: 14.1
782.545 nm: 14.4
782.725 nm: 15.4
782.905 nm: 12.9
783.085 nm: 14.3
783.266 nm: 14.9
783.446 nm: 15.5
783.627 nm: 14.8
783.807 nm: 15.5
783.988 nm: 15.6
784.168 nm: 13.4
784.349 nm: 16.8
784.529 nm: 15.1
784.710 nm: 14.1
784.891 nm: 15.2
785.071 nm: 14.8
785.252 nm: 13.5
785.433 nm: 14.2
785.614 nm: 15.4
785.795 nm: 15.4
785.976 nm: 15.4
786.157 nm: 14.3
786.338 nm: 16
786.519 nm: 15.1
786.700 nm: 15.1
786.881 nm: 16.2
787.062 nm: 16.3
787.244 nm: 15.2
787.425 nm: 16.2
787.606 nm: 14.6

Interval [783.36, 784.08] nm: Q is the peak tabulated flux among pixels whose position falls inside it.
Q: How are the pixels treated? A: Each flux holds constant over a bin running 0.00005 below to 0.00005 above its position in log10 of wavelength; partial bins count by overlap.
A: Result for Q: 15.6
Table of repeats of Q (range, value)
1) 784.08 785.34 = 16.8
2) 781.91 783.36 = 15.7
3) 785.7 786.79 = 16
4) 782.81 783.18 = 14.3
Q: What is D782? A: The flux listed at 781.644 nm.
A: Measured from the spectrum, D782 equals 15.4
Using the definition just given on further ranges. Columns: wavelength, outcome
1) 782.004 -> 15.5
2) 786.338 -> 16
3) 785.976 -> 15.4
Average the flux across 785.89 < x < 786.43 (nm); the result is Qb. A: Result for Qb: 15.2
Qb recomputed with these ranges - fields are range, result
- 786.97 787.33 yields 15.7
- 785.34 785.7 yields 14.8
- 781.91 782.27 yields 15.6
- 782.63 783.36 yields 14.4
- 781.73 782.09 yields 15.3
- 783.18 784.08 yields 15.3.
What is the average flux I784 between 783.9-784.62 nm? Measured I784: 15.2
